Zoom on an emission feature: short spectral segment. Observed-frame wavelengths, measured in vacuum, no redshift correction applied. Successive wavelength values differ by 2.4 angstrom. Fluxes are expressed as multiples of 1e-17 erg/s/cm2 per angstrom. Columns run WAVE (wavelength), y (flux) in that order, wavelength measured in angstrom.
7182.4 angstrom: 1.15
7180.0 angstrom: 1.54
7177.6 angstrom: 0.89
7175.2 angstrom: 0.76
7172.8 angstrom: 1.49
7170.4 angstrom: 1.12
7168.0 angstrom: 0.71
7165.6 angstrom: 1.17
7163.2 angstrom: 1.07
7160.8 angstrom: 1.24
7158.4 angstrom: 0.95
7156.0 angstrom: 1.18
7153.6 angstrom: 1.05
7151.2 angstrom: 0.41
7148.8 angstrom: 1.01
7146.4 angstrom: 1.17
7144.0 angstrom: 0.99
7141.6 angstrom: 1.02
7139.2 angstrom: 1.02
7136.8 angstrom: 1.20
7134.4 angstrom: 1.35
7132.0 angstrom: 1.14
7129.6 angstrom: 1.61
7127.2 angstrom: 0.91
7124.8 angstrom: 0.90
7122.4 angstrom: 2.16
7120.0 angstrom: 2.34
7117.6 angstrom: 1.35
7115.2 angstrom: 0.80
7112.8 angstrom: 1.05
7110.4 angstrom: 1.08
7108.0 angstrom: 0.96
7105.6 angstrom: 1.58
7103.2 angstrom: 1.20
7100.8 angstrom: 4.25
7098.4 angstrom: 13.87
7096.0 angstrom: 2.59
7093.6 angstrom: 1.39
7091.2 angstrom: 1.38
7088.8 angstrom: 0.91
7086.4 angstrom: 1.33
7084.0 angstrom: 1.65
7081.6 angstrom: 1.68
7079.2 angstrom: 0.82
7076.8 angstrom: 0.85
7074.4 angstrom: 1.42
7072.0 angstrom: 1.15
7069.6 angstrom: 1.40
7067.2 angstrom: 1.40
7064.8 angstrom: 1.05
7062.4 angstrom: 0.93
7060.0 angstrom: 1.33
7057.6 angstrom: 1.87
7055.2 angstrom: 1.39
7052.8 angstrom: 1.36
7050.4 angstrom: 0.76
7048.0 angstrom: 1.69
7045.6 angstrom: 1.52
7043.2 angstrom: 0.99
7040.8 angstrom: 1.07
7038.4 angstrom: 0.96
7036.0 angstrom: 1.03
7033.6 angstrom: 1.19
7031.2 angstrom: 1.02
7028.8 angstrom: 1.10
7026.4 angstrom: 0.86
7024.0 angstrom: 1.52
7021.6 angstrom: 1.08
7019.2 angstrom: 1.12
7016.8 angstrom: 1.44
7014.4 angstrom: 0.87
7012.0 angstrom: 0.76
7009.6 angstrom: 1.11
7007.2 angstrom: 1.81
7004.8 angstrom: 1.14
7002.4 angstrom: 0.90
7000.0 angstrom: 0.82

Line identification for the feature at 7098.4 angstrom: H-alpha 6563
